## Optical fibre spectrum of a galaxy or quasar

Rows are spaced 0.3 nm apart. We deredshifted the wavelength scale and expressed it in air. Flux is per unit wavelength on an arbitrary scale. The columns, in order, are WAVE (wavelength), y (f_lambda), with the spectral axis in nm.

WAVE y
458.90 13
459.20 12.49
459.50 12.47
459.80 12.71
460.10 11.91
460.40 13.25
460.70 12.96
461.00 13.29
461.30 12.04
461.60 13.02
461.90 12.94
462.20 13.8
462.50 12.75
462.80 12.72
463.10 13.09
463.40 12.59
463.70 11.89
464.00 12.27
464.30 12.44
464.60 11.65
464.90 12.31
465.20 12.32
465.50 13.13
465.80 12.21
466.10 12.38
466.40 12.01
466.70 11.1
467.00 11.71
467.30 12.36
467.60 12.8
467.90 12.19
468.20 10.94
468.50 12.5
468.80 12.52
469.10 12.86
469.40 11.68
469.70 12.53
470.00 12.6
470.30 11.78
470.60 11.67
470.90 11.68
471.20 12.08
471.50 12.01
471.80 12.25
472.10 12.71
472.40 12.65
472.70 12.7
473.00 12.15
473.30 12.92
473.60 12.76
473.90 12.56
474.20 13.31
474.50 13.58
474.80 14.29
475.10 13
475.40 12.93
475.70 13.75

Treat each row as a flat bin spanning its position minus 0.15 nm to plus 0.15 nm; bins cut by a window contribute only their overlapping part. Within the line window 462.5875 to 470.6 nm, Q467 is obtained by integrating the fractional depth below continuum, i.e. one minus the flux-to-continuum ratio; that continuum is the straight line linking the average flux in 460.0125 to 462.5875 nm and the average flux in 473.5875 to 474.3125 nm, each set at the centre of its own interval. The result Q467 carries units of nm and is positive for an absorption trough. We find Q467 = 0.40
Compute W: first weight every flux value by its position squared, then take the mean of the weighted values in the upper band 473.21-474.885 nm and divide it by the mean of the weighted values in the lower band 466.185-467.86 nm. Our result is 1.1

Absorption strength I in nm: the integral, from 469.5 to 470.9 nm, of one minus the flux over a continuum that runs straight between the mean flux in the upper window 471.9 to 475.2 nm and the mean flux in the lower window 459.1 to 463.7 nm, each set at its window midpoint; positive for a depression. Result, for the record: 0.09 nm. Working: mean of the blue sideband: 12.8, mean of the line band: 12.1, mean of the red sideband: 13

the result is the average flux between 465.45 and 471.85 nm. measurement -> 12.1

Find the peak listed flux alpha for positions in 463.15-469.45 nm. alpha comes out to 13.13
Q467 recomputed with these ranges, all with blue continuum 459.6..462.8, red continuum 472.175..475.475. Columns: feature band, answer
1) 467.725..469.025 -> 0.08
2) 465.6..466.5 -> 0.04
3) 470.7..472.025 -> 0.09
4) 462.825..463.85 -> 0.03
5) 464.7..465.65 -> 0.03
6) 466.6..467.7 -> 0.08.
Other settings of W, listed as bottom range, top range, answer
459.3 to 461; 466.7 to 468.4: 0.97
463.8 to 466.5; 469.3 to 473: 1.02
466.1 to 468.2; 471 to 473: 1.05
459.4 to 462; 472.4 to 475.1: 1.08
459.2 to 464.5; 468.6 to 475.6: 1.04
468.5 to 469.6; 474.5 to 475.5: 1.11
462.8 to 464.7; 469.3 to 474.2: 1.03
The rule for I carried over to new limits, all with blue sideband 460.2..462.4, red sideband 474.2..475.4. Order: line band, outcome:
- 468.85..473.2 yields 0.36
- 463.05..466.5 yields 0.21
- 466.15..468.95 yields 0.26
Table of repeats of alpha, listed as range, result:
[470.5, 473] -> 12.71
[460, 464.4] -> 13.8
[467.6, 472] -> 12.86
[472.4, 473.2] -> 12.7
